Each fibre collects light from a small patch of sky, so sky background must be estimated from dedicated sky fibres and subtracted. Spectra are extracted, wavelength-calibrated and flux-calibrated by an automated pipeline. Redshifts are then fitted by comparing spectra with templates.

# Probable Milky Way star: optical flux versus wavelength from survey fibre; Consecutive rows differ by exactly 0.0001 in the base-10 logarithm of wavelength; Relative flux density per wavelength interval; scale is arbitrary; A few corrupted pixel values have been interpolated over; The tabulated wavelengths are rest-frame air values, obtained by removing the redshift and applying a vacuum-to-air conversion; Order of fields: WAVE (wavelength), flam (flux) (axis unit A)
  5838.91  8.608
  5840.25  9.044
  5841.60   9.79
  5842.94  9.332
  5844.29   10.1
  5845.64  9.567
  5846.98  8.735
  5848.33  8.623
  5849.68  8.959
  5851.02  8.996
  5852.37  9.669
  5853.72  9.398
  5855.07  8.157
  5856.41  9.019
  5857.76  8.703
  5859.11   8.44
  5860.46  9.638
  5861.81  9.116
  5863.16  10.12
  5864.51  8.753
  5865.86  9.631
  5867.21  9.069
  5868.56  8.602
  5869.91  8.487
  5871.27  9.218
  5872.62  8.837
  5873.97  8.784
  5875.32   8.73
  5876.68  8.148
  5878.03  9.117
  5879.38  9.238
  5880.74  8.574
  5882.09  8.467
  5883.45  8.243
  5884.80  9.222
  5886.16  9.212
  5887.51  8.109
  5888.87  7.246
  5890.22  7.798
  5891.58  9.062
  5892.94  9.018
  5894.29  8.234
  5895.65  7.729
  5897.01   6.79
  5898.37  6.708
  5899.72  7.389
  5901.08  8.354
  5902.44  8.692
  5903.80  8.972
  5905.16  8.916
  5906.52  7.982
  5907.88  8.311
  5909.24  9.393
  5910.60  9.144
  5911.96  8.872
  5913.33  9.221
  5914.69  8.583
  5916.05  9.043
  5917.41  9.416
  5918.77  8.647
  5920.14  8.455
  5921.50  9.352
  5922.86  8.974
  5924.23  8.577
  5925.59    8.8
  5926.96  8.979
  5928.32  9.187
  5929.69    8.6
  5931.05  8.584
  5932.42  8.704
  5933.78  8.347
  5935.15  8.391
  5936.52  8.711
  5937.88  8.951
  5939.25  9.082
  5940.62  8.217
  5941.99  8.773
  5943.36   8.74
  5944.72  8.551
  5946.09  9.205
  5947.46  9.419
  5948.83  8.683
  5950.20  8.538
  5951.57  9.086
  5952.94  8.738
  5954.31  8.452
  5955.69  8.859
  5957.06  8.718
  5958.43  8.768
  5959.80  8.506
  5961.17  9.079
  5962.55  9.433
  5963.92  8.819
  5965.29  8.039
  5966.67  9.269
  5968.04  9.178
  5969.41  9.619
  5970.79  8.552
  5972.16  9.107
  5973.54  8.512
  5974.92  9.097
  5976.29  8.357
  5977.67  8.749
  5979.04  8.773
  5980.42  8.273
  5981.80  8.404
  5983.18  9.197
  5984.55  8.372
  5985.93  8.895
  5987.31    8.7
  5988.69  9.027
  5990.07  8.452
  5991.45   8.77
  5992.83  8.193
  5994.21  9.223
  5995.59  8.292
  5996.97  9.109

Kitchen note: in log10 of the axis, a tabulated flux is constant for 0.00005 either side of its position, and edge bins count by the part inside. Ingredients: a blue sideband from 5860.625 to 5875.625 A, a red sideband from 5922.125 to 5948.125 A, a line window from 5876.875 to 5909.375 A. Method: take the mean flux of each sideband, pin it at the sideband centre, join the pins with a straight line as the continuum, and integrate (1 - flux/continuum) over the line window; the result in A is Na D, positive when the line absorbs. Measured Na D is 2.2 A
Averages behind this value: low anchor 9.06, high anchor 8.78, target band 8.35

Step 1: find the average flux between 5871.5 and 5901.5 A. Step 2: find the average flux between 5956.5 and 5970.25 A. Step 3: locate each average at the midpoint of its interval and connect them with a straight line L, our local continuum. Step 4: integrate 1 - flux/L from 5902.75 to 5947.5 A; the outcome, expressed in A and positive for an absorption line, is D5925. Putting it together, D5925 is -0.9 A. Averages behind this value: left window 8.33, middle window 8.81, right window 8.94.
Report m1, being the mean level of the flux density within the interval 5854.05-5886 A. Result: 8.89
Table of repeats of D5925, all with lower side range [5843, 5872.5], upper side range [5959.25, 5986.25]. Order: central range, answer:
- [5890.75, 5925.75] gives 1.6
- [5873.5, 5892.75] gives 1.0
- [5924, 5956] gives 0.5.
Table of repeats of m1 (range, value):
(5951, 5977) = 8.85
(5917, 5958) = 8.79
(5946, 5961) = 8.81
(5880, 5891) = 8.37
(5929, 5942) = 8.63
